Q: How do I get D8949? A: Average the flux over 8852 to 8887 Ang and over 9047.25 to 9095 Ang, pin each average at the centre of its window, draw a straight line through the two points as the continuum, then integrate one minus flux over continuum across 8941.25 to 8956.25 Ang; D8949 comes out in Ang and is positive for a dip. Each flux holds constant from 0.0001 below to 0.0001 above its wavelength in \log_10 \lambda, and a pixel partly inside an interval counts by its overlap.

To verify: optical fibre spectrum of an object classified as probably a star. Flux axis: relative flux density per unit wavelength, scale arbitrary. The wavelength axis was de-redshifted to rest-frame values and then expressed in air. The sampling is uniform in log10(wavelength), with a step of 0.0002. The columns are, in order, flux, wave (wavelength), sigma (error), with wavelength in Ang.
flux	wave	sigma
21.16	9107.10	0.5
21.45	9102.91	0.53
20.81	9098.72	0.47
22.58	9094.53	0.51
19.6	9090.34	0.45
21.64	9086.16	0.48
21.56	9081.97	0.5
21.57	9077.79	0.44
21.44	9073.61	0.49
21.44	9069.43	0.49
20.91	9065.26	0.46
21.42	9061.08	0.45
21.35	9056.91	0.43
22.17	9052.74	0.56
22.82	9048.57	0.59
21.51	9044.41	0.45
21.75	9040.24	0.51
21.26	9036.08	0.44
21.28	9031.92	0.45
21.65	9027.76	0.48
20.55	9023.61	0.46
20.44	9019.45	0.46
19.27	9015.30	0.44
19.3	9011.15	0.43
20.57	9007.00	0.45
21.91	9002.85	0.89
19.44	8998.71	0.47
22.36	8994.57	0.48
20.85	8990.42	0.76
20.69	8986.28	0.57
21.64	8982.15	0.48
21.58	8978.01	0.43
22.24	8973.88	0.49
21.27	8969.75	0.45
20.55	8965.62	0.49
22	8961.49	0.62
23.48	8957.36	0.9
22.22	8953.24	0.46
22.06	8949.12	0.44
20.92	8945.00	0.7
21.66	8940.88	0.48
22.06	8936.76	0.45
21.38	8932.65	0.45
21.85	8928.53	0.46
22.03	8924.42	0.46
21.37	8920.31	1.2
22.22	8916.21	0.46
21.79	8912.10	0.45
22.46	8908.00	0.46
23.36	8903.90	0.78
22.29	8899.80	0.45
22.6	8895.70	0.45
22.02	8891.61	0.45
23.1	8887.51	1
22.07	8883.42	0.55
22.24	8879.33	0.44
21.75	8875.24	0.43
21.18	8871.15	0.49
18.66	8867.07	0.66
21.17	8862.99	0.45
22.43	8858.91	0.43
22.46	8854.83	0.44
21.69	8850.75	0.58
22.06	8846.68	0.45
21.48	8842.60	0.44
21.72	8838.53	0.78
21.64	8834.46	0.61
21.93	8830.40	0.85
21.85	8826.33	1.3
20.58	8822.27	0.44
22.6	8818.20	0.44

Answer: -0.2 Ang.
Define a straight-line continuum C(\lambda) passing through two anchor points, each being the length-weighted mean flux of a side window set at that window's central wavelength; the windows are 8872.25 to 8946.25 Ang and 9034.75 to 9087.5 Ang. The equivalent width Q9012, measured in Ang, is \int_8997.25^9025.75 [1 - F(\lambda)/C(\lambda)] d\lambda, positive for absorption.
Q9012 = 2.0 Ang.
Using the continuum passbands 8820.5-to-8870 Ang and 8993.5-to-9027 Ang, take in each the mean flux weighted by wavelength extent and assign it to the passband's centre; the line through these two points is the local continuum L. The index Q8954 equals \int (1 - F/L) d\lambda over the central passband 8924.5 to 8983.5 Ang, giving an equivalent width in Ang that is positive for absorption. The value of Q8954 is -2.76 Ang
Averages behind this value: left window 21.5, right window 20.5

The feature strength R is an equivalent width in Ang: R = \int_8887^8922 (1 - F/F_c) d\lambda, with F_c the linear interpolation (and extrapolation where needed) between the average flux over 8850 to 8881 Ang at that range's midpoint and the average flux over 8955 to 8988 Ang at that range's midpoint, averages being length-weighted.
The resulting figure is -1.31 Ang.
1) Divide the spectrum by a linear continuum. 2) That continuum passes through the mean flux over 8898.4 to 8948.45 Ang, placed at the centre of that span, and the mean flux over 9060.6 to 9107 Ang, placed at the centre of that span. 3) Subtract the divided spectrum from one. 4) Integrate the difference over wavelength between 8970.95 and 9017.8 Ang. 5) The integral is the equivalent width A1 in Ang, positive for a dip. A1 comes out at 1.7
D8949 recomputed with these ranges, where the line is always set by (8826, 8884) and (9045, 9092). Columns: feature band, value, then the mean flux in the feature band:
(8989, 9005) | 0.3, 21.1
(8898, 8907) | -0.5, 22.8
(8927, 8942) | -0.1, 21.7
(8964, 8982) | 0.1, 21.5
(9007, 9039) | 1.4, 20.6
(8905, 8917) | -0.4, 22.2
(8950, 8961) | -0.6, 22.6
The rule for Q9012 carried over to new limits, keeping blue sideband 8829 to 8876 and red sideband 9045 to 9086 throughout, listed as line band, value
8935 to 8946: -0.02 Ang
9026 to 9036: 0.09 Ang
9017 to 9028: 0.46 Ang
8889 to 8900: -0.42 Ang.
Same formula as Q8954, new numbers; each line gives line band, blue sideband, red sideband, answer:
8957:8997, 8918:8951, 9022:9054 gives 0.2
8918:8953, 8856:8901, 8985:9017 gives -0.8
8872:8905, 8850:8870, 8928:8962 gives -1.3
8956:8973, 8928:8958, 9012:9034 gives -0.2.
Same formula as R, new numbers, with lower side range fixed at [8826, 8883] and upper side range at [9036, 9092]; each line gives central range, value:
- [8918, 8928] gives -0.1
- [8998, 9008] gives 0.3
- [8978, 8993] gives 0.2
